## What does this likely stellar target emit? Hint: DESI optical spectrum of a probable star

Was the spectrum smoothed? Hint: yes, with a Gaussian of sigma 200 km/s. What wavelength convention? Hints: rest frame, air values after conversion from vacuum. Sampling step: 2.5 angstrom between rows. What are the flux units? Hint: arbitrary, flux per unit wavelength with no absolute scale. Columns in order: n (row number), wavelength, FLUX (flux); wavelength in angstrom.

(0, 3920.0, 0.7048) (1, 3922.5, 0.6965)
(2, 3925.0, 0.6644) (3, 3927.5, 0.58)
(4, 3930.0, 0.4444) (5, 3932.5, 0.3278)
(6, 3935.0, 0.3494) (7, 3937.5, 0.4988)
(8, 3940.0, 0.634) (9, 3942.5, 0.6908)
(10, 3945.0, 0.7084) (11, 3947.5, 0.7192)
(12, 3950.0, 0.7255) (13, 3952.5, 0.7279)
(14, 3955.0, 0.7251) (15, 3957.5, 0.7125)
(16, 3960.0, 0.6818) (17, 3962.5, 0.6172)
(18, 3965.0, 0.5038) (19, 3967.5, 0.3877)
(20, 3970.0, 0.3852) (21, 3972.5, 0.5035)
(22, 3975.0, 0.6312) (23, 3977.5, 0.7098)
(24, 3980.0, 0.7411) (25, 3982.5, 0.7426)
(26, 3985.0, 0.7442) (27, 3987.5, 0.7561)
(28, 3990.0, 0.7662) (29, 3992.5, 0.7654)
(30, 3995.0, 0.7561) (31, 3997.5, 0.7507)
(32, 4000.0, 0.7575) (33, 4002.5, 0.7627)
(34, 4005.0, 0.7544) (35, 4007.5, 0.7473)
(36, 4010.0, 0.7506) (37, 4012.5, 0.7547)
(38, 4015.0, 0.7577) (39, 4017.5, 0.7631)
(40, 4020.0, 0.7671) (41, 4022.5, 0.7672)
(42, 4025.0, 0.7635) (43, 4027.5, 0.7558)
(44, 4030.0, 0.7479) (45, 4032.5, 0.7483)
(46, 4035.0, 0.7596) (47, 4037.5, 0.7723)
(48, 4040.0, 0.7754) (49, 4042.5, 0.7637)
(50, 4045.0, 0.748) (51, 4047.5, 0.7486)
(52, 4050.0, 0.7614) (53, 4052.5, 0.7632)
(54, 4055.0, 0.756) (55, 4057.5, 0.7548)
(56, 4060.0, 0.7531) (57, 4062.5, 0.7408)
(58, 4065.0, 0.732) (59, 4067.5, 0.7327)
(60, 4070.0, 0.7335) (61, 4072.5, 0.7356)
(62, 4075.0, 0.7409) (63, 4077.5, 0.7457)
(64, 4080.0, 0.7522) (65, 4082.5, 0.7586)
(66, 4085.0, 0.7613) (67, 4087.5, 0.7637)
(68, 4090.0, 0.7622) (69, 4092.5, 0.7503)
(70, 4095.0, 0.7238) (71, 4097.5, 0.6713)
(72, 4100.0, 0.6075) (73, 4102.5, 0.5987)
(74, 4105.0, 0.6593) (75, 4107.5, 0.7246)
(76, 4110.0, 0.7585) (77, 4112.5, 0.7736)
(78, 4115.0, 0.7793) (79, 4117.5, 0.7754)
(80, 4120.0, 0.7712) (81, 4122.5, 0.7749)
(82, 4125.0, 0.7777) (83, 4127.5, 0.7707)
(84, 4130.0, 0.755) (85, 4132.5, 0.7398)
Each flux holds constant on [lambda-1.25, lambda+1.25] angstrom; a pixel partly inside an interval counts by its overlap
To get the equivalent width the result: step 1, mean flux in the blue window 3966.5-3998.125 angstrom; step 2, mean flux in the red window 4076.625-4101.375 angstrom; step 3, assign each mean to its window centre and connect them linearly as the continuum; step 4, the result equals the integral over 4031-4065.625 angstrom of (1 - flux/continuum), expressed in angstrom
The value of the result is -2.53 angstrom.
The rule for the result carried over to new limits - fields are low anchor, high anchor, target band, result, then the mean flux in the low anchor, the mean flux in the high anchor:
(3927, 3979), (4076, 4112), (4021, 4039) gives -2.8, 0.585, 0.718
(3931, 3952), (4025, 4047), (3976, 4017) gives -3.9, 0.585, 0.759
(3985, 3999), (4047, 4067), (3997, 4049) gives -0.3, 0.758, 0.751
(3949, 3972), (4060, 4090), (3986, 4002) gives -2.8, 0.603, 0.746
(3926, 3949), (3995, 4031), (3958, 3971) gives 2.0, 0.553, 0.757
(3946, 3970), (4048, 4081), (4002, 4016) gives -1.4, 0.632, 0.746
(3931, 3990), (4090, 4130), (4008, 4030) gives -3.2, 0.621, 0.73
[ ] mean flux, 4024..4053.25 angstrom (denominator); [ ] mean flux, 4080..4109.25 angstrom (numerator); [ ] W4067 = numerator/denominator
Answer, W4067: 0.94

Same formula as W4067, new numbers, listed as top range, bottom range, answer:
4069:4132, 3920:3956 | 1.21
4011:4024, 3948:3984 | 1.21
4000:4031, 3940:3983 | 1.18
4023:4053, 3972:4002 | 1.05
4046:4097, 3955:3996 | 1.15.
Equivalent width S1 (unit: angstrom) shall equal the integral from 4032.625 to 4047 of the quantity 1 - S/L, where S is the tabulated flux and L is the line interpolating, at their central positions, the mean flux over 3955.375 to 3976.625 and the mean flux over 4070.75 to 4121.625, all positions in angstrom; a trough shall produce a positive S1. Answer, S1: -2.3 angstrom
